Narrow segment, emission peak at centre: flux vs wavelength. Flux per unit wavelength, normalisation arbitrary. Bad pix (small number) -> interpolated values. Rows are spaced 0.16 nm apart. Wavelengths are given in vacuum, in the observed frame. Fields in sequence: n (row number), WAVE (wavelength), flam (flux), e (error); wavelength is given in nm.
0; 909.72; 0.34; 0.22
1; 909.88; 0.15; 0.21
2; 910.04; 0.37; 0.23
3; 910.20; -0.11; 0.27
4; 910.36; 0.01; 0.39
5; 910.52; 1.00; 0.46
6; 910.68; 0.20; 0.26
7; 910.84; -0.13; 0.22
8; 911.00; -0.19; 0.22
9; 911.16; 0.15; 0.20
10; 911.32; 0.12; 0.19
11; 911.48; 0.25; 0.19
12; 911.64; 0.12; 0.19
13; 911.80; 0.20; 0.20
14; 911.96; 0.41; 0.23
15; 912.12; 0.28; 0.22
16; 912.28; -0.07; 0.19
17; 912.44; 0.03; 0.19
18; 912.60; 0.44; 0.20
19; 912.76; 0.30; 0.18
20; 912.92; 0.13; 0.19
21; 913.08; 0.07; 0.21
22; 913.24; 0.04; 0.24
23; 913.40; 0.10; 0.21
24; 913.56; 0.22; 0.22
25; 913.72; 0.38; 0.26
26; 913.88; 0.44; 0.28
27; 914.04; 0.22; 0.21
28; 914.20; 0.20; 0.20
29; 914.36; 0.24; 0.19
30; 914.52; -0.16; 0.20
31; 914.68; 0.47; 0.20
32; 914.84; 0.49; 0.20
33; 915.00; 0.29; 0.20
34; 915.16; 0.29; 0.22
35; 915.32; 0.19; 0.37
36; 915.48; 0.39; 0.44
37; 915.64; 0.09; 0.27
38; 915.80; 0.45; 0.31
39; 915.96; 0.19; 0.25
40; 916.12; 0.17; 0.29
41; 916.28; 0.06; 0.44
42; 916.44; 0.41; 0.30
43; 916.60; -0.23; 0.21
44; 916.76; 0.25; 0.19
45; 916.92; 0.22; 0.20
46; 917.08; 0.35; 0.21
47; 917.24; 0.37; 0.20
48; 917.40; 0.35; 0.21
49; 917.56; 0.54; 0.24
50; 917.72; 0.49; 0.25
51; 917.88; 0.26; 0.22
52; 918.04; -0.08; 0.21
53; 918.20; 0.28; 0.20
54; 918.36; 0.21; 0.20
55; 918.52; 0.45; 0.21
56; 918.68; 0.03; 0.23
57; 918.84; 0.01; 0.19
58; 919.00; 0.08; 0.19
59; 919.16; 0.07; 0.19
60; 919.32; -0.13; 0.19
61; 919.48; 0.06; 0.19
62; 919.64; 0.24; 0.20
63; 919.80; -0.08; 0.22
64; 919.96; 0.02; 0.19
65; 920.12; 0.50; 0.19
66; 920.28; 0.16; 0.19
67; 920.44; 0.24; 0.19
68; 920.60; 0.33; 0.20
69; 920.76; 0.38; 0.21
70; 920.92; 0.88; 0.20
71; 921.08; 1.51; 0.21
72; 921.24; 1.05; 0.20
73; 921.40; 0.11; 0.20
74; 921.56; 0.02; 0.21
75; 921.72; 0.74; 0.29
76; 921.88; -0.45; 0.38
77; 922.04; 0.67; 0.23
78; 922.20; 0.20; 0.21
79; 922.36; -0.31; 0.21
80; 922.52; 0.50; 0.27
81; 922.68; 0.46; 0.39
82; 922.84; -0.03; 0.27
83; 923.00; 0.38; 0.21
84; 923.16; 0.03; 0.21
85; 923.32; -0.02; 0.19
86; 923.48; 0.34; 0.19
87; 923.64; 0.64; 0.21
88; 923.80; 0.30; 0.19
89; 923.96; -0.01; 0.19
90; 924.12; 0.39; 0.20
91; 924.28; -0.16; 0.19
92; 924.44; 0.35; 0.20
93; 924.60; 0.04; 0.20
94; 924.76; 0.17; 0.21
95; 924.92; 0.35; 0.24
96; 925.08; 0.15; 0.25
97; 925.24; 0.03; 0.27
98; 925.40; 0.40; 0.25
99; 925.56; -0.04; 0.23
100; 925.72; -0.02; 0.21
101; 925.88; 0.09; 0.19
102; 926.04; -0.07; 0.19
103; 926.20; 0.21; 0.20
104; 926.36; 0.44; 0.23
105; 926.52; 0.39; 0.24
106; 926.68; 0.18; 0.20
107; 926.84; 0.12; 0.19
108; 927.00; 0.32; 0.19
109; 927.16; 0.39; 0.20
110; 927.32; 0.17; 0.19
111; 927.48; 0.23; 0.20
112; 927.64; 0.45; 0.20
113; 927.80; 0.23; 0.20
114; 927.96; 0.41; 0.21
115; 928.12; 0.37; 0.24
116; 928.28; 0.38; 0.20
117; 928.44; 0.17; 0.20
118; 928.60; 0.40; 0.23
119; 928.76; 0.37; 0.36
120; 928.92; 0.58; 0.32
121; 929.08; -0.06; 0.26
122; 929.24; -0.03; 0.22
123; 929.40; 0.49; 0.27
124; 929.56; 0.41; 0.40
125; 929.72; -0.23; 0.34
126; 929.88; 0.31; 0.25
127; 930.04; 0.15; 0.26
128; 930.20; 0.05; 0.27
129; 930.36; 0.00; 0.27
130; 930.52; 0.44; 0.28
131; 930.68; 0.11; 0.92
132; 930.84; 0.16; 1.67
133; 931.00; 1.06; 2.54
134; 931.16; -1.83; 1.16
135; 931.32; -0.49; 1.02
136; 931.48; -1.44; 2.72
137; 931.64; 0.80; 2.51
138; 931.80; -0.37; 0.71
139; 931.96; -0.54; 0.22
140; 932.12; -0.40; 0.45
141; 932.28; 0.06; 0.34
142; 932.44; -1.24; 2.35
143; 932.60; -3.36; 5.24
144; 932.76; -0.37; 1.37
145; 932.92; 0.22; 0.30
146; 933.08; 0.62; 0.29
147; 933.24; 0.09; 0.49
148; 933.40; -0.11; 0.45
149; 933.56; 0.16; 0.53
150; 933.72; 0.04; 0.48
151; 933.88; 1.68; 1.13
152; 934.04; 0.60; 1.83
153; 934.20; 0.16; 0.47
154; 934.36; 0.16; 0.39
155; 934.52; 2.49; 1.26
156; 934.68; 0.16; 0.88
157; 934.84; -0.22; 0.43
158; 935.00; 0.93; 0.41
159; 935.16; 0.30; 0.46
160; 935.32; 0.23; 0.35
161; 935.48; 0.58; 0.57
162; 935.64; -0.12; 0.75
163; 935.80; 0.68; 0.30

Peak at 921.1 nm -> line H-beta 4861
